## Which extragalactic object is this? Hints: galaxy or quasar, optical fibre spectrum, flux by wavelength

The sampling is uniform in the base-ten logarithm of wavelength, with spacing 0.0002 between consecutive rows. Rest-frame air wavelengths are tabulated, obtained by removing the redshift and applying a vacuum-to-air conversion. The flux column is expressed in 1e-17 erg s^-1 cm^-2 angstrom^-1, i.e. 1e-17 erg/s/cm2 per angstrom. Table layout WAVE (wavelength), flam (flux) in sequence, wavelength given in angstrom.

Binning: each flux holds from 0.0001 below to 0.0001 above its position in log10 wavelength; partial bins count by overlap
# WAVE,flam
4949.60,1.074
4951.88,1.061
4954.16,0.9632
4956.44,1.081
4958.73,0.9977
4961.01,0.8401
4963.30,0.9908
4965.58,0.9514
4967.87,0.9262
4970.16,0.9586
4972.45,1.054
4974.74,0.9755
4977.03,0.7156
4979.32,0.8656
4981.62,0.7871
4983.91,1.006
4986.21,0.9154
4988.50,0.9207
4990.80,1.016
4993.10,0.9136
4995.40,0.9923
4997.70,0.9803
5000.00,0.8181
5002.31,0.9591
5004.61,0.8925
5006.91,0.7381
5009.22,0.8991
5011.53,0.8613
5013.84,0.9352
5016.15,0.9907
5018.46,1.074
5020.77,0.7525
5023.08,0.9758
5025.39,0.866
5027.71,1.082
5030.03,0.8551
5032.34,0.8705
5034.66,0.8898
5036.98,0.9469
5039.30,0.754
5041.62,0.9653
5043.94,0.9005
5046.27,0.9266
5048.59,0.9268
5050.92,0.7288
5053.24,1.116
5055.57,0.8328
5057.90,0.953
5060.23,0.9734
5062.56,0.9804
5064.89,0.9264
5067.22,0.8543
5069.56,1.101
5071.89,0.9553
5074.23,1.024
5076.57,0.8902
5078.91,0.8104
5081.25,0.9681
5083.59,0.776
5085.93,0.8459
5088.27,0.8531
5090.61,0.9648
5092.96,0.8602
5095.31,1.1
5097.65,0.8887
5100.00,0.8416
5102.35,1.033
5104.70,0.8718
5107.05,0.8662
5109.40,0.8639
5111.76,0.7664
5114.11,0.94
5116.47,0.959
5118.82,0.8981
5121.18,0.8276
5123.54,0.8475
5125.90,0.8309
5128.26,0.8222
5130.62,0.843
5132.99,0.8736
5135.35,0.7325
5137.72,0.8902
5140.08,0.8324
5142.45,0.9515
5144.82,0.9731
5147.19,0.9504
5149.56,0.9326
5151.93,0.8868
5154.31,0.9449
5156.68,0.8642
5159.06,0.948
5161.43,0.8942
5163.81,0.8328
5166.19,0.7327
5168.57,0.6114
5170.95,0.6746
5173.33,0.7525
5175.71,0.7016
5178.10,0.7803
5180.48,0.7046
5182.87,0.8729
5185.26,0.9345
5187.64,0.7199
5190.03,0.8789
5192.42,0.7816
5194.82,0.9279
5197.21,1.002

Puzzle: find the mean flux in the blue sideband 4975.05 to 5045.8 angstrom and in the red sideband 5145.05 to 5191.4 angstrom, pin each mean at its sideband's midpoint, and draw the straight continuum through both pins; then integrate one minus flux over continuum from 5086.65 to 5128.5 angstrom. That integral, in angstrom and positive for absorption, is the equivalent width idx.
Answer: -1.7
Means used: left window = 0.906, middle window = 0.892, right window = 0.825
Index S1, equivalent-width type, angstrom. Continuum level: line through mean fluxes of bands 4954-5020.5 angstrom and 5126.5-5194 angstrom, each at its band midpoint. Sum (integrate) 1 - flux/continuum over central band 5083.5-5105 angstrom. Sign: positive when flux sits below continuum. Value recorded -1.0 angstrom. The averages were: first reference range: 0.929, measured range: 0.911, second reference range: 0.833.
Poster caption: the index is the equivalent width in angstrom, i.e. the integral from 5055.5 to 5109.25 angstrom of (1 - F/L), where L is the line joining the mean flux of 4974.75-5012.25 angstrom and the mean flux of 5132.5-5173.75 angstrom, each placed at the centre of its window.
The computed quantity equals -3.1 angstrom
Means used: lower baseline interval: 0.895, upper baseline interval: 0.85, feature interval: 0.921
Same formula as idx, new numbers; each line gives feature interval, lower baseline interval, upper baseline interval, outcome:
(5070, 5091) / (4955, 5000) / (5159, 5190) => -1.2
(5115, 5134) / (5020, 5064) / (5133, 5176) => -0.1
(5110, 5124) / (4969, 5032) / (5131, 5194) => -0.3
